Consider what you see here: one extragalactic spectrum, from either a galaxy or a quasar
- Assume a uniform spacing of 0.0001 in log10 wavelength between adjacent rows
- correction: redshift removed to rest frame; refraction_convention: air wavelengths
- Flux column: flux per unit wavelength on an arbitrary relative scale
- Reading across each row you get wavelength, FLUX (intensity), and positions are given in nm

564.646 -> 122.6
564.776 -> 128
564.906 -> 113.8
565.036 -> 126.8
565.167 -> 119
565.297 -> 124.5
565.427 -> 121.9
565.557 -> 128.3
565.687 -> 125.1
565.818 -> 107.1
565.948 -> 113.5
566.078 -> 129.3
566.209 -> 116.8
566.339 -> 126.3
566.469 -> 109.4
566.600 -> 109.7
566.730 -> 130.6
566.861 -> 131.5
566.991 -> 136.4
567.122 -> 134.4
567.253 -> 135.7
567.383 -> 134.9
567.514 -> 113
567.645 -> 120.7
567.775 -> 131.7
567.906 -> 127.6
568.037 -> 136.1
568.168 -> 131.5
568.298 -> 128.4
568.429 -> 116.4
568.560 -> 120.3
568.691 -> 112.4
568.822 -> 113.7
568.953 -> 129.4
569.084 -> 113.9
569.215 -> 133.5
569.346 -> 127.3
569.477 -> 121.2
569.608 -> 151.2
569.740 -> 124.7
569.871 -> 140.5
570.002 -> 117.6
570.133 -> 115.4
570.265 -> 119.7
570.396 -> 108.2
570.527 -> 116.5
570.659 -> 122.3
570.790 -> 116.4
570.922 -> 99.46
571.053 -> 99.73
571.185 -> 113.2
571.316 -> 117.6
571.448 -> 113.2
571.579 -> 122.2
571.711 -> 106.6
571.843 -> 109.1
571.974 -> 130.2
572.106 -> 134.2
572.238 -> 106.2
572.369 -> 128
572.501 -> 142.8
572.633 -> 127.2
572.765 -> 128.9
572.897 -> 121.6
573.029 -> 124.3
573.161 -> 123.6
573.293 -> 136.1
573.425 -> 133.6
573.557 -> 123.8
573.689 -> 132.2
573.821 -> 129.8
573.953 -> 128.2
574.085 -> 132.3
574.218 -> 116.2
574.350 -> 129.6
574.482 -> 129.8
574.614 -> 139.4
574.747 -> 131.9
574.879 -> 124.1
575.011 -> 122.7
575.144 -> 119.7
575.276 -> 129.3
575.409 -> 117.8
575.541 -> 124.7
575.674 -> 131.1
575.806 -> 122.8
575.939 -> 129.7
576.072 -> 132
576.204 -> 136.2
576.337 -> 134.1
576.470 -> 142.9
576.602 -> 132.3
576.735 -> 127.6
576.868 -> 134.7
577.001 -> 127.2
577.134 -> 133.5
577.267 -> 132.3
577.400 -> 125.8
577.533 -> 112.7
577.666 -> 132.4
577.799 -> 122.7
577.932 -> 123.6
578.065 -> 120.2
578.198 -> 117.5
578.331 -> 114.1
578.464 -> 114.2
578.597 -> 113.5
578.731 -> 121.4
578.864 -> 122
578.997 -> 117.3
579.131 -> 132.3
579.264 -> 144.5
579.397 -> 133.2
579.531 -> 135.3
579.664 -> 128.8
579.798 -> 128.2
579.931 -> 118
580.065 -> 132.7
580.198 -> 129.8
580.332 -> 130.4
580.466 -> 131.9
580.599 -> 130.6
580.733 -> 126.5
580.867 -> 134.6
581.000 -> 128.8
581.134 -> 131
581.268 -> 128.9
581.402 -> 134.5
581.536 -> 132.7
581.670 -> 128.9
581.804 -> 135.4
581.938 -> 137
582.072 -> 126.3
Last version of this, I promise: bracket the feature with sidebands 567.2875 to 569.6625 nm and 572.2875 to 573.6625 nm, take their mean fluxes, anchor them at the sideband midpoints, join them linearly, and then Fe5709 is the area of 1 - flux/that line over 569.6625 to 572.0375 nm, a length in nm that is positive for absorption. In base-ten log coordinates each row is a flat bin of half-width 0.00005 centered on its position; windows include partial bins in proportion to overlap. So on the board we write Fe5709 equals 0.20 nm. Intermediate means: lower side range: 126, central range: 116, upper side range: 129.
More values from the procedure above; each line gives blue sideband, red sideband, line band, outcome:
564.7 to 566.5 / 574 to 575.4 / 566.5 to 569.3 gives -0.07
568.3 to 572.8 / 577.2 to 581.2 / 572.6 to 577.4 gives -0.21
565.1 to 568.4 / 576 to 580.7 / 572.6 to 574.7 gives -0.04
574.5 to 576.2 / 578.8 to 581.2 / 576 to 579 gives 0.06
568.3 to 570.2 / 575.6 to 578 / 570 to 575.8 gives 0.19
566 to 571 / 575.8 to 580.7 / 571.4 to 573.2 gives 0.03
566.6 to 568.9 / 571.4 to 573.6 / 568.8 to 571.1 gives 0.08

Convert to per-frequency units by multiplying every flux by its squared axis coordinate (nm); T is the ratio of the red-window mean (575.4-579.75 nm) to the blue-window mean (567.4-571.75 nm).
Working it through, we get 1.08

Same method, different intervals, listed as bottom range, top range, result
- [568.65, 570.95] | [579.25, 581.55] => 1.11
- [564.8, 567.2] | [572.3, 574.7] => 1.08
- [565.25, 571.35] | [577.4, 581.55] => 1.07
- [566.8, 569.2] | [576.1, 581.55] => 1.05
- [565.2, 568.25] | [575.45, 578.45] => 1.06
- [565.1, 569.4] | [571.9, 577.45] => 1.07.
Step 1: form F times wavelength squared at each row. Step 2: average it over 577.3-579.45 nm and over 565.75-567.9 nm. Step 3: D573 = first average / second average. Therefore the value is 1.03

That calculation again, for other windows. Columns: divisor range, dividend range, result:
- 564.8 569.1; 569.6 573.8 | 1.00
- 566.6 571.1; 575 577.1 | 1.07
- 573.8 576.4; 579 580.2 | 1.04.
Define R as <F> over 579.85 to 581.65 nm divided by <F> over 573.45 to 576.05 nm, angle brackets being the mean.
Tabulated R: 1.02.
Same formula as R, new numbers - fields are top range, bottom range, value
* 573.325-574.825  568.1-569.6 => 1.05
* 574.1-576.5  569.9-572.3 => 1.11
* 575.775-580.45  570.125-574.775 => 1.04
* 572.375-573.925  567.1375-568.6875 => 1.02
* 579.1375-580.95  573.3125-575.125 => 1.02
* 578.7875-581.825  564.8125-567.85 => 1.05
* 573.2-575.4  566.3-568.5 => 1.01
